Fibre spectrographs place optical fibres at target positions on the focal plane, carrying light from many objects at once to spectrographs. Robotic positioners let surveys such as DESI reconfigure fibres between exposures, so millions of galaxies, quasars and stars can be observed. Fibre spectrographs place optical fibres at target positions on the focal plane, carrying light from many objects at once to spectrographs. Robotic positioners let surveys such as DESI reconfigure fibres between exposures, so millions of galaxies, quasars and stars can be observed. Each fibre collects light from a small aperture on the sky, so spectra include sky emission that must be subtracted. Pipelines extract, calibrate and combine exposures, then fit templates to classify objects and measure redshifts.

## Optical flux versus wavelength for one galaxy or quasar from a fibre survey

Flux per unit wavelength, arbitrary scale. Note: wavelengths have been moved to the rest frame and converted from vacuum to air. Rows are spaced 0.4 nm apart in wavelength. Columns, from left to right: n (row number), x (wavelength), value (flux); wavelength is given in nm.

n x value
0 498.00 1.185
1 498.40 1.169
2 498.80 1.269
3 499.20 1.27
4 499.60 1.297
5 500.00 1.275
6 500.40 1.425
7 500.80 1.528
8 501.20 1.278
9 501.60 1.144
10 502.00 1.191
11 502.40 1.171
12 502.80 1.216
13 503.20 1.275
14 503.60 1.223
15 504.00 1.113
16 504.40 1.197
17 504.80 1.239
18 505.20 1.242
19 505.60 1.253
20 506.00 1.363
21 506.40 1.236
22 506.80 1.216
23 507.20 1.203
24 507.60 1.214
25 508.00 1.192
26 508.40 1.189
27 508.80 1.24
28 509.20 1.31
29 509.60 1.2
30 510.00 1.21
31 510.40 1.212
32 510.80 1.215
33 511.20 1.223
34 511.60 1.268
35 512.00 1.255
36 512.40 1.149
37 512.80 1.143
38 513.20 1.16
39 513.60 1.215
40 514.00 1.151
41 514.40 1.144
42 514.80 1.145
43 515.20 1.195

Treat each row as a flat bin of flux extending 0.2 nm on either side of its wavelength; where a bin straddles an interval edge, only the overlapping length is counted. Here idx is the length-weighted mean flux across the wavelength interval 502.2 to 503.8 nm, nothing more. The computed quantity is 1.22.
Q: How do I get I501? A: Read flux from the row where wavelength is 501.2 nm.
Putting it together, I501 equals 1.278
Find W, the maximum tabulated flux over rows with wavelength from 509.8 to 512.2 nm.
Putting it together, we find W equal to 1.268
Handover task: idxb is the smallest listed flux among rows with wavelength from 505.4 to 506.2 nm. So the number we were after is 1.253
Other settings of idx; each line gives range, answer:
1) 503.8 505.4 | 1.2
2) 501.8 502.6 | 1.18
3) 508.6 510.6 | 1.23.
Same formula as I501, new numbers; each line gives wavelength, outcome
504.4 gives 1.197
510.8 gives 1.215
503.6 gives 1.223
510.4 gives 1.212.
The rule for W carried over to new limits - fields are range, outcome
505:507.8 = 1.363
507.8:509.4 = 1.31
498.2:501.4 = 1.528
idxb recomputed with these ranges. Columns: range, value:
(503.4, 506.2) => 1.113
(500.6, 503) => 1.144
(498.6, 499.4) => 1.269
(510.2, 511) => 1.212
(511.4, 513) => 1.143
